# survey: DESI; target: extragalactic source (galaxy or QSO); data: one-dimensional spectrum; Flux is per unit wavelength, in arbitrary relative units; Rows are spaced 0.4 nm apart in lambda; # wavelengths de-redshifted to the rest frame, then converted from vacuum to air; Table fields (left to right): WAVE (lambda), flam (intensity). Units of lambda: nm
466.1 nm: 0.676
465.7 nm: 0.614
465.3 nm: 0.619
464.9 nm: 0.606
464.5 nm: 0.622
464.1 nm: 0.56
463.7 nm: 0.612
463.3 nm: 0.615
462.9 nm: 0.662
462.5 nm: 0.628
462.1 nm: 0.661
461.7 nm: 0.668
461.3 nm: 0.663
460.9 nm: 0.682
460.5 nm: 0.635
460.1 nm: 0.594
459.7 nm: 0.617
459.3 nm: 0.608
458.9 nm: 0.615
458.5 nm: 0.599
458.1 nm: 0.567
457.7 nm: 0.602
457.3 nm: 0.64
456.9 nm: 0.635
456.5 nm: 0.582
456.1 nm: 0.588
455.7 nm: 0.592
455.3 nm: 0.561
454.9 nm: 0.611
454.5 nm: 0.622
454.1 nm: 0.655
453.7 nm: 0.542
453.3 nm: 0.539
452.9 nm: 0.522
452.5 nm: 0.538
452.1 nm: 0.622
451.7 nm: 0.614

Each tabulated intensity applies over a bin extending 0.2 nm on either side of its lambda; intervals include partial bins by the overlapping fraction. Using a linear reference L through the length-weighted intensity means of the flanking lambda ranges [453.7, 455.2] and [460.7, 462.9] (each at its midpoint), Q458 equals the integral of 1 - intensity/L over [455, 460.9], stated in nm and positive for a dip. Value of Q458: 0.282 nm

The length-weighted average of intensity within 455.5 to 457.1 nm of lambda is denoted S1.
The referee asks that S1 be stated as 0.599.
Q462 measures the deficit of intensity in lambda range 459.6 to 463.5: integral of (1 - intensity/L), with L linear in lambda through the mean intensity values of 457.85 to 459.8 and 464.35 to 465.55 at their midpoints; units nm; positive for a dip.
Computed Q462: -0.23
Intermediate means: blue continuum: 0.6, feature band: 0.643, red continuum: 0.615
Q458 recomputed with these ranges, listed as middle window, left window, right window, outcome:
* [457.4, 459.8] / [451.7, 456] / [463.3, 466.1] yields -0.03 nm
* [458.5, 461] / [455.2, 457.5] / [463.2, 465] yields -0.08 nm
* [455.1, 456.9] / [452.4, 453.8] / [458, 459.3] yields -0.06 nm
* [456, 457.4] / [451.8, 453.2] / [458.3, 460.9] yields -0.04 nm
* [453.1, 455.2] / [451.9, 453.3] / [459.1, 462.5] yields -0.07 nm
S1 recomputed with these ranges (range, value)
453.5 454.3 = 0.599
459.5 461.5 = 0.638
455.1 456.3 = 0.58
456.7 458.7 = 0.609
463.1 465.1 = 0.603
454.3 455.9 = 0.597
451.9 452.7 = 0.58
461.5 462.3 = 0.665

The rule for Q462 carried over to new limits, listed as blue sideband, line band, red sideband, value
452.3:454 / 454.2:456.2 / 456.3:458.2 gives -0.083 nm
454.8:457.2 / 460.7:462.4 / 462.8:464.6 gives -0.166 nm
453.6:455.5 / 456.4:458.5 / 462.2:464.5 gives 0.003 nm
